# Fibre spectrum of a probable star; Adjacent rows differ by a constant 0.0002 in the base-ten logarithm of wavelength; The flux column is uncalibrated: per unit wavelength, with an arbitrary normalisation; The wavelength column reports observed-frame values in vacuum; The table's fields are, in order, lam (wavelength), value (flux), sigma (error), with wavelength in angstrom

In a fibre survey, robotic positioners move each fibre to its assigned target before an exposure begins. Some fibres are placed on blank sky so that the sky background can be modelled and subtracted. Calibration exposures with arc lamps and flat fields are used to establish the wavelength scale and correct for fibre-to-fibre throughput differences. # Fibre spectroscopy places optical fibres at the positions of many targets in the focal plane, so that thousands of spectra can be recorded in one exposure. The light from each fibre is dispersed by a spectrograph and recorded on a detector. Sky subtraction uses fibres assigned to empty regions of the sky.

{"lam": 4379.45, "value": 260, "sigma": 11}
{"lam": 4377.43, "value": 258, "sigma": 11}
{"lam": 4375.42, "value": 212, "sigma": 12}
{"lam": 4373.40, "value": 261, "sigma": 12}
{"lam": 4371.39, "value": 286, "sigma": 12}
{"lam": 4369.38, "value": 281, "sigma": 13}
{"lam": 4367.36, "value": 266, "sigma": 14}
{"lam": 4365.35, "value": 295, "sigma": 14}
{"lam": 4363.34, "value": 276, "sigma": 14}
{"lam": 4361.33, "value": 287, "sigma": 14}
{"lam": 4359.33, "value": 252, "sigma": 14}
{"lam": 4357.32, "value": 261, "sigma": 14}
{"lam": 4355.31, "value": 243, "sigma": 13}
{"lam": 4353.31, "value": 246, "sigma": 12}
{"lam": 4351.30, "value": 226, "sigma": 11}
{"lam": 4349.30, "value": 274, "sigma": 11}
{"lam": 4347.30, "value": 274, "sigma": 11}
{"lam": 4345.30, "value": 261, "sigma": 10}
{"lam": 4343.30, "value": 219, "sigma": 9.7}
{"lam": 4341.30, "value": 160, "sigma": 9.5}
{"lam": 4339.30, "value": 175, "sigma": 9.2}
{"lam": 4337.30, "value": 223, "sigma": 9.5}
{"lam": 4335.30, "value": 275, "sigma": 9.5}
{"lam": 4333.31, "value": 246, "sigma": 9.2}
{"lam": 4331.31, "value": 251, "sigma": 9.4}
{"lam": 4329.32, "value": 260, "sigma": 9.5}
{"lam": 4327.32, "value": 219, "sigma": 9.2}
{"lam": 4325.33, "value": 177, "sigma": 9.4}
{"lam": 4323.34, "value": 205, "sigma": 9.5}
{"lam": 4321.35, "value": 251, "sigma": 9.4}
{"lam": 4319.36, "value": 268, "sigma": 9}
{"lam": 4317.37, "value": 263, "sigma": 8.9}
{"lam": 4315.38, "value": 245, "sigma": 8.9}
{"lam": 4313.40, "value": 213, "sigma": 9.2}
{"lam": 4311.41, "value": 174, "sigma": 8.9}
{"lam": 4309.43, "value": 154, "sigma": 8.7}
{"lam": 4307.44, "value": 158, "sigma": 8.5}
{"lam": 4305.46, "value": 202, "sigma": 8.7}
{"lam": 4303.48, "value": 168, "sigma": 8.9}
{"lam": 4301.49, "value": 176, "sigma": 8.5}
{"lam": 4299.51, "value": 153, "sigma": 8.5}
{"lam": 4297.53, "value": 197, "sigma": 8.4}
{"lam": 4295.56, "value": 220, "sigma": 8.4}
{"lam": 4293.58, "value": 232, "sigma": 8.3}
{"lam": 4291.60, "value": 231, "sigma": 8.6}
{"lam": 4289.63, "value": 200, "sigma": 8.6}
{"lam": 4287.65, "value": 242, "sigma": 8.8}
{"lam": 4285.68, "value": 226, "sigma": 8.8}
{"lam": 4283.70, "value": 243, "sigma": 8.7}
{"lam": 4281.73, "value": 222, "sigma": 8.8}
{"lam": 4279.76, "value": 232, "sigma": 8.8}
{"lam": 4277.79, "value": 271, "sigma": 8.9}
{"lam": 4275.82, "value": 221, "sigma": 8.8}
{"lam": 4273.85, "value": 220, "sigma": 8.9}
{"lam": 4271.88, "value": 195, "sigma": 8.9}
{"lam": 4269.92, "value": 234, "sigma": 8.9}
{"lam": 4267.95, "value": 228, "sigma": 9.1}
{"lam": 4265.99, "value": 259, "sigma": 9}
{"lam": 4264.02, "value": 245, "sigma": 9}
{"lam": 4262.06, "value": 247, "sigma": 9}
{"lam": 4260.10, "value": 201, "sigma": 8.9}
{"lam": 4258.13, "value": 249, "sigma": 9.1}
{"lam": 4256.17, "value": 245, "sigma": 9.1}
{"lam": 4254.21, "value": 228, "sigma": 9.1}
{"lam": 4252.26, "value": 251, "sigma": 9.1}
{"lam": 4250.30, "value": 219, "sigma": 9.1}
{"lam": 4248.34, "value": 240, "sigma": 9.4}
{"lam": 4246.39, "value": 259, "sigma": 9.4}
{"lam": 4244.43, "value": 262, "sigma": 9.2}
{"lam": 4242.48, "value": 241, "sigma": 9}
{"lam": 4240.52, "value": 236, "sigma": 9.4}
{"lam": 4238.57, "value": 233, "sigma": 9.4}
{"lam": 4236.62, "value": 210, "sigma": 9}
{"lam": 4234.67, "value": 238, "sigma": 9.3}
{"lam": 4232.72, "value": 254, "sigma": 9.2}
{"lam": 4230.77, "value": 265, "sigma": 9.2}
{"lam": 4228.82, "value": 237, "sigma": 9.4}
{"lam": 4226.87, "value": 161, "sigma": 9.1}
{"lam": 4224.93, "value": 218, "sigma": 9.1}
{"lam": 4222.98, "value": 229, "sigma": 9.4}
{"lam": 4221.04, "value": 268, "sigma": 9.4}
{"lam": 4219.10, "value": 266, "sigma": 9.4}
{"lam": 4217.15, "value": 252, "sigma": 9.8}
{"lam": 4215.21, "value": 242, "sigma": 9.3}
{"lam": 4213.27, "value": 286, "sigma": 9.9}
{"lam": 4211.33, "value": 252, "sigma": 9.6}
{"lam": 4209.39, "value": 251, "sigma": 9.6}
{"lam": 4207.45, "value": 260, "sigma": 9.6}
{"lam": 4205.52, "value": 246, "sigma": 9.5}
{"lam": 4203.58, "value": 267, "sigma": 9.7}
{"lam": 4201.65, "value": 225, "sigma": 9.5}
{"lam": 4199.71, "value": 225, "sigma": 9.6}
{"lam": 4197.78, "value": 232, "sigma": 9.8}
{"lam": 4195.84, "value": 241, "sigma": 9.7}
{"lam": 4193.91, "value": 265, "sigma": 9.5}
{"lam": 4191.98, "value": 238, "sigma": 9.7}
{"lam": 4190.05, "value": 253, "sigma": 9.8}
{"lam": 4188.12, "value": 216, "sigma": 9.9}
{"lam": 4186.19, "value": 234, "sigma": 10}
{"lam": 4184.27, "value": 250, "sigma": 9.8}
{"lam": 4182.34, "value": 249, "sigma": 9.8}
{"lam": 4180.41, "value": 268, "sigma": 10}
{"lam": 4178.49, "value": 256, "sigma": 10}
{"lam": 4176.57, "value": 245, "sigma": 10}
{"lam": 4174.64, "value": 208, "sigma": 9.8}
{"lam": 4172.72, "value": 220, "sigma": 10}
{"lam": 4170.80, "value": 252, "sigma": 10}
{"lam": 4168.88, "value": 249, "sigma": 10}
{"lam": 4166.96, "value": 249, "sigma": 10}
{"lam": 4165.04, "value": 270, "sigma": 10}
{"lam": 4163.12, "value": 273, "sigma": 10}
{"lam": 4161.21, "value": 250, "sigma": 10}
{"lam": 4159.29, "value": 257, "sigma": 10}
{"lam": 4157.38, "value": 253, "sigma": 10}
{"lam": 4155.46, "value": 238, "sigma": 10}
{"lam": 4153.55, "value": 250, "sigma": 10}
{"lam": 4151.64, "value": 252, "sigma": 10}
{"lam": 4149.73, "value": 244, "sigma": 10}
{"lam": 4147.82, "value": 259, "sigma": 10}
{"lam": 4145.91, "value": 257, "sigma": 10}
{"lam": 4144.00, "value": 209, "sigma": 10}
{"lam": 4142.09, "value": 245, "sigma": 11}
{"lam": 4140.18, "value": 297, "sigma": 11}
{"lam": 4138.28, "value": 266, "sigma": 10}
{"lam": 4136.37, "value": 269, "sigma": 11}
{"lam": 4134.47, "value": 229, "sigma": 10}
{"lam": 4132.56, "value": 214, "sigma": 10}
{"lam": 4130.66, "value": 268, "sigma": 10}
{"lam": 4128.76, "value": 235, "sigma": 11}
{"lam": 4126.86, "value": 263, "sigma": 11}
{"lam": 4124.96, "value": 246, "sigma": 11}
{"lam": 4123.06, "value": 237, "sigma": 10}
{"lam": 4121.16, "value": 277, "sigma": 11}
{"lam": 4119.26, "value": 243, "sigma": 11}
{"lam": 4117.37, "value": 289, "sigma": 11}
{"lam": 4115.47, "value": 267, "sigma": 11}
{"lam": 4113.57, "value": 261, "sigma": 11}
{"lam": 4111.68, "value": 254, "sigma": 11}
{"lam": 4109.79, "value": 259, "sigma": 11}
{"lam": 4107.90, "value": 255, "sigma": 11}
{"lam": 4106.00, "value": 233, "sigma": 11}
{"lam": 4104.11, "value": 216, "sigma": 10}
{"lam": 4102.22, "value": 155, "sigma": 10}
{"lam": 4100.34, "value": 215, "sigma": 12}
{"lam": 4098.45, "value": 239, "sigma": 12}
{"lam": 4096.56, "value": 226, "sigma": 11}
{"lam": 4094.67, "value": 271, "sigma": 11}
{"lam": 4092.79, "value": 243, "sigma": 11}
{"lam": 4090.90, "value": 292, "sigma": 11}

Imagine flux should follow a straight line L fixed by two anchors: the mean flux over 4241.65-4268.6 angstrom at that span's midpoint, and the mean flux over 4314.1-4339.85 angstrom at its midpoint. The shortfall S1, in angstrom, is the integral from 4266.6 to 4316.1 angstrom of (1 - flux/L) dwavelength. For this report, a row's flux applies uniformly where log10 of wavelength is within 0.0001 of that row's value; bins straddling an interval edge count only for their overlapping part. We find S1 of 5.9 angstrom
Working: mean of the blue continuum 241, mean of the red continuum 236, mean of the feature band 210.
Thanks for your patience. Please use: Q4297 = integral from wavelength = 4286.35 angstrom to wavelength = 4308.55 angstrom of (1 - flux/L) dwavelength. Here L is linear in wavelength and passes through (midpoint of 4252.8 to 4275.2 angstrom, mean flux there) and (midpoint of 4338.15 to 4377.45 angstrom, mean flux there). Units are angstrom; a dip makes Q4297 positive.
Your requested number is 3.7 angstrom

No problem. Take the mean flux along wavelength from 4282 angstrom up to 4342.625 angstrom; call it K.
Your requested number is 214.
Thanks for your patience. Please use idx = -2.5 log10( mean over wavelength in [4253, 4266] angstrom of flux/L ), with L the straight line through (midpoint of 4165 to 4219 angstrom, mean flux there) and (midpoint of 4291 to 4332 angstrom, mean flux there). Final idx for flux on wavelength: -0.06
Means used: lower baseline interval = 246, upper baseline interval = 210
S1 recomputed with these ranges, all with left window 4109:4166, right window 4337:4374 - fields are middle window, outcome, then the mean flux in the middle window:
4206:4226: 0.1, 252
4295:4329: 6.5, 203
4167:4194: 1.2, 243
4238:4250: 0.4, 244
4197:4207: 0.5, 240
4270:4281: 1.1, 228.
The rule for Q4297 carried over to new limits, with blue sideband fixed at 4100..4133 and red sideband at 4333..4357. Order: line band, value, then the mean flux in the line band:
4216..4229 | 0.4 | 233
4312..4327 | 0.4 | 230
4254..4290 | 0.9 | 233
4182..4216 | -0.7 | 246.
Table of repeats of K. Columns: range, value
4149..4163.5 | 252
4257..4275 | 231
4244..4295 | 234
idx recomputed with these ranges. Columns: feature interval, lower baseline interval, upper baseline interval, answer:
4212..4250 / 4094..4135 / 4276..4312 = -0.11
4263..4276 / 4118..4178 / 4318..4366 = 0.07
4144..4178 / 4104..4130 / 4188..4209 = 0.00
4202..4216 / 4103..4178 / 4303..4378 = -0.05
